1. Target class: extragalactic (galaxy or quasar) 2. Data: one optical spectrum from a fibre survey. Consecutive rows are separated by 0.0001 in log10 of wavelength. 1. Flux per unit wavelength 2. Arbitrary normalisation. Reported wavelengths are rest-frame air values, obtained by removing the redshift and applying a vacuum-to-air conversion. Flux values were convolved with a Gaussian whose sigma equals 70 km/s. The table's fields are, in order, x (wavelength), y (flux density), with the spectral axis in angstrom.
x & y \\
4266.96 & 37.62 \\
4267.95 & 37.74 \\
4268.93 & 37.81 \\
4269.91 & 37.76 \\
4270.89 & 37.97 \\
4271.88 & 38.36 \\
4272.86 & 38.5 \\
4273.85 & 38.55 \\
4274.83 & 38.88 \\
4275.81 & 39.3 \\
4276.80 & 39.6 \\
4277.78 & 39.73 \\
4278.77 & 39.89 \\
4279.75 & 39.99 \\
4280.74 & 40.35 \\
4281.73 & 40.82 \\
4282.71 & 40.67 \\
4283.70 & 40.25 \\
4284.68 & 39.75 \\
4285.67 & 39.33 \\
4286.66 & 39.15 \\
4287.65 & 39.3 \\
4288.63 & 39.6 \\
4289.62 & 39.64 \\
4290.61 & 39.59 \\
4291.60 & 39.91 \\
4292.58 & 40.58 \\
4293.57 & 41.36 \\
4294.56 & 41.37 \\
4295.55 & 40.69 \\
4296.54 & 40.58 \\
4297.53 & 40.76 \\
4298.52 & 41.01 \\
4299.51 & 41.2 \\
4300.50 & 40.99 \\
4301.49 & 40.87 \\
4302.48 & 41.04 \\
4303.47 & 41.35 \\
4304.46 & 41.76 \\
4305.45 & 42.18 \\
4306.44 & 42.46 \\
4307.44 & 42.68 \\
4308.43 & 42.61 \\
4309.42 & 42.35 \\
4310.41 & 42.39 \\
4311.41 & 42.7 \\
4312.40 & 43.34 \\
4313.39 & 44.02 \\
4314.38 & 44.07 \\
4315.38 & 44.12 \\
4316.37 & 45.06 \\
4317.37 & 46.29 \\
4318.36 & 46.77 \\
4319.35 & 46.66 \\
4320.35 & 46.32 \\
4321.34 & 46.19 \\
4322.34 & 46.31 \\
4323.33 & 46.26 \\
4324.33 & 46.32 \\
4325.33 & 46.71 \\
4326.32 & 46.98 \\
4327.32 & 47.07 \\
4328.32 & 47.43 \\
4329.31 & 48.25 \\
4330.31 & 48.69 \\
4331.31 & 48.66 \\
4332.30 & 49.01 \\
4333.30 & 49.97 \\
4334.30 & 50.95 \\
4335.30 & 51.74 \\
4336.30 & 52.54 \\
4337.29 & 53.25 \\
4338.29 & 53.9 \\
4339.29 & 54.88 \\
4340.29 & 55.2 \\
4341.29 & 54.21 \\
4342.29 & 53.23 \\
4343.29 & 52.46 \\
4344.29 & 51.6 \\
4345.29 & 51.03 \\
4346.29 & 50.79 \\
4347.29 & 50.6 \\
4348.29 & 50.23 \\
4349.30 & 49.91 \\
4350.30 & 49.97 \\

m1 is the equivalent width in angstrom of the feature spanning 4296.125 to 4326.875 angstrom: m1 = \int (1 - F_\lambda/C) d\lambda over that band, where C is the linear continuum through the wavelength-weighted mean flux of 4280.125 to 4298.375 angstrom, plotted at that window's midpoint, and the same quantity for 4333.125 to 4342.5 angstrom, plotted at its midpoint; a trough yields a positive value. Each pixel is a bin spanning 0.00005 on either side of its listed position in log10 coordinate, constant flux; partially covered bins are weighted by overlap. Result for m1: 1.6 angstrom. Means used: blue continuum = 40.2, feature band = 43.6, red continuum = 53.1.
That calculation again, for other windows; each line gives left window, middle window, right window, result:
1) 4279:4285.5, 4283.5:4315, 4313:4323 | 1.2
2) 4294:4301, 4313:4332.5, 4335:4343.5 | 0.8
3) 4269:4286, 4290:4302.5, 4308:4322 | 0.4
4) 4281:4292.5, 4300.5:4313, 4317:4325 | 0.4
